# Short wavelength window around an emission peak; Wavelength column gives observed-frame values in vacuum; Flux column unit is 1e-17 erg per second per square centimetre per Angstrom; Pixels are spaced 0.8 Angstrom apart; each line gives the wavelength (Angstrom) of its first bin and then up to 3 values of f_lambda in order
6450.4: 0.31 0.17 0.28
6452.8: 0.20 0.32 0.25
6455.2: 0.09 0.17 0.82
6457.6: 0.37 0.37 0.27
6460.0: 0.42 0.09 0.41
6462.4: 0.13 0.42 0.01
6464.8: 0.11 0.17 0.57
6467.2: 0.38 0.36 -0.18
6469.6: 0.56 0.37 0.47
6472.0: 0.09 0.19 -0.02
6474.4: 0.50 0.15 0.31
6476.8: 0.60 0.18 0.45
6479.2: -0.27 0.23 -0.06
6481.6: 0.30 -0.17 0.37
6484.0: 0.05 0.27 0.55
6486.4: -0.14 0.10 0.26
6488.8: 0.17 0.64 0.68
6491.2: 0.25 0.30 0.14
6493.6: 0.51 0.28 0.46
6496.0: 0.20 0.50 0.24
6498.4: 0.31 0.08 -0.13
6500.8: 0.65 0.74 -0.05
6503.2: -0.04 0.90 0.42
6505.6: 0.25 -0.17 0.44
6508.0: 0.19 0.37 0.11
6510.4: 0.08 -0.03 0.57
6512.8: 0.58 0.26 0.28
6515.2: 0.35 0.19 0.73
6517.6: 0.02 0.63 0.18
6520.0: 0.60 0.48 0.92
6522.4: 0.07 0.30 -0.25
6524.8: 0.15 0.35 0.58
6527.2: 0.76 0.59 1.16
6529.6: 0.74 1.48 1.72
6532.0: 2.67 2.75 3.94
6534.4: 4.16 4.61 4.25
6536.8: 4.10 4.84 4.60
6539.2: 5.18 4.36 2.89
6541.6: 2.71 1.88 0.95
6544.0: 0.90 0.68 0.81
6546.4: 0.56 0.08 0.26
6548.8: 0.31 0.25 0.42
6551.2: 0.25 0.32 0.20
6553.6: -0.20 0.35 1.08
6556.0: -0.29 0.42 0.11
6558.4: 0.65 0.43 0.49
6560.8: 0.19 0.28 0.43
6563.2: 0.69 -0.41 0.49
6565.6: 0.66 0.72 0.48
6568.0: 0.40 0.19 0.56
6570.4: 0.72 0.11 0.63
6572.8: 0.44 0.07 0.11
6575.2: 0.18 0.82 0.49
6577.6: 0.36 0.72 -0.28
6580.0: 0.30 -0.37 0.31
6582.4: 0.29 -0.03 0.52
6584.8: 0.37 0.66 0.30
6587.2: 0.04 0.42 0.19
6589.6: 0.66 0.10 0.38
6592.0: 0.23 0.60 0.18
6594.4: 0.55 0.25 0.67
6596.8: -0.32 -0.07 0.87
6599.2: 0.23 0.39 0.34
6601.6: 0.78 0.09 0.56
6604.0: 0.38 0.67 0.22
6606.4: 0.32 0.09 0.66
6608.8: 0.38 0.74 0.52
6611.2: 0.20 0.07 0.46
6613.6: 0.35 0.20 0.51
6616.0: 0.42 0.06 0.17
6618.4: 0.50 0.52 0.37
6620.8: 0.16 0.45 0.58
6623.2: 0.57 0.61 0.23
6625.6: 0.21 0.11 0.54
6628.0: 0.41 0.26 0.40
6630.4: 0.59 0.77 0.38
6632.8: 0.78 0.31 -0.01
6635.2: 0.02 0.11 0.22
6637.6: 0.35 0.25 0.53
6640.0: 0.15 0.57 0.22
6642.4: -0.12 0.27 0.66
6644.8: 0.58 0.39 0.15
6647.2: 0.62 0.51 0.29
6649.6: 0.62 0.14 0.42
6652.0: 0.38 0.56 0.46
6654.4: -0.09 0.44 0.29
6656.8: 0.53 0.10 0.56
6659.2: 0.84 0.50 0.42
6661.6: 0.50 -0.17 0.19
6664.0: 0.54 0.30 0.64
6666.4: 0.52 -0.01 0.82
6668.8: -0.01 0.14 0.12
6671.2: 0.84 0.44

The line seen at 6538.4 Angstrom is [O II]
